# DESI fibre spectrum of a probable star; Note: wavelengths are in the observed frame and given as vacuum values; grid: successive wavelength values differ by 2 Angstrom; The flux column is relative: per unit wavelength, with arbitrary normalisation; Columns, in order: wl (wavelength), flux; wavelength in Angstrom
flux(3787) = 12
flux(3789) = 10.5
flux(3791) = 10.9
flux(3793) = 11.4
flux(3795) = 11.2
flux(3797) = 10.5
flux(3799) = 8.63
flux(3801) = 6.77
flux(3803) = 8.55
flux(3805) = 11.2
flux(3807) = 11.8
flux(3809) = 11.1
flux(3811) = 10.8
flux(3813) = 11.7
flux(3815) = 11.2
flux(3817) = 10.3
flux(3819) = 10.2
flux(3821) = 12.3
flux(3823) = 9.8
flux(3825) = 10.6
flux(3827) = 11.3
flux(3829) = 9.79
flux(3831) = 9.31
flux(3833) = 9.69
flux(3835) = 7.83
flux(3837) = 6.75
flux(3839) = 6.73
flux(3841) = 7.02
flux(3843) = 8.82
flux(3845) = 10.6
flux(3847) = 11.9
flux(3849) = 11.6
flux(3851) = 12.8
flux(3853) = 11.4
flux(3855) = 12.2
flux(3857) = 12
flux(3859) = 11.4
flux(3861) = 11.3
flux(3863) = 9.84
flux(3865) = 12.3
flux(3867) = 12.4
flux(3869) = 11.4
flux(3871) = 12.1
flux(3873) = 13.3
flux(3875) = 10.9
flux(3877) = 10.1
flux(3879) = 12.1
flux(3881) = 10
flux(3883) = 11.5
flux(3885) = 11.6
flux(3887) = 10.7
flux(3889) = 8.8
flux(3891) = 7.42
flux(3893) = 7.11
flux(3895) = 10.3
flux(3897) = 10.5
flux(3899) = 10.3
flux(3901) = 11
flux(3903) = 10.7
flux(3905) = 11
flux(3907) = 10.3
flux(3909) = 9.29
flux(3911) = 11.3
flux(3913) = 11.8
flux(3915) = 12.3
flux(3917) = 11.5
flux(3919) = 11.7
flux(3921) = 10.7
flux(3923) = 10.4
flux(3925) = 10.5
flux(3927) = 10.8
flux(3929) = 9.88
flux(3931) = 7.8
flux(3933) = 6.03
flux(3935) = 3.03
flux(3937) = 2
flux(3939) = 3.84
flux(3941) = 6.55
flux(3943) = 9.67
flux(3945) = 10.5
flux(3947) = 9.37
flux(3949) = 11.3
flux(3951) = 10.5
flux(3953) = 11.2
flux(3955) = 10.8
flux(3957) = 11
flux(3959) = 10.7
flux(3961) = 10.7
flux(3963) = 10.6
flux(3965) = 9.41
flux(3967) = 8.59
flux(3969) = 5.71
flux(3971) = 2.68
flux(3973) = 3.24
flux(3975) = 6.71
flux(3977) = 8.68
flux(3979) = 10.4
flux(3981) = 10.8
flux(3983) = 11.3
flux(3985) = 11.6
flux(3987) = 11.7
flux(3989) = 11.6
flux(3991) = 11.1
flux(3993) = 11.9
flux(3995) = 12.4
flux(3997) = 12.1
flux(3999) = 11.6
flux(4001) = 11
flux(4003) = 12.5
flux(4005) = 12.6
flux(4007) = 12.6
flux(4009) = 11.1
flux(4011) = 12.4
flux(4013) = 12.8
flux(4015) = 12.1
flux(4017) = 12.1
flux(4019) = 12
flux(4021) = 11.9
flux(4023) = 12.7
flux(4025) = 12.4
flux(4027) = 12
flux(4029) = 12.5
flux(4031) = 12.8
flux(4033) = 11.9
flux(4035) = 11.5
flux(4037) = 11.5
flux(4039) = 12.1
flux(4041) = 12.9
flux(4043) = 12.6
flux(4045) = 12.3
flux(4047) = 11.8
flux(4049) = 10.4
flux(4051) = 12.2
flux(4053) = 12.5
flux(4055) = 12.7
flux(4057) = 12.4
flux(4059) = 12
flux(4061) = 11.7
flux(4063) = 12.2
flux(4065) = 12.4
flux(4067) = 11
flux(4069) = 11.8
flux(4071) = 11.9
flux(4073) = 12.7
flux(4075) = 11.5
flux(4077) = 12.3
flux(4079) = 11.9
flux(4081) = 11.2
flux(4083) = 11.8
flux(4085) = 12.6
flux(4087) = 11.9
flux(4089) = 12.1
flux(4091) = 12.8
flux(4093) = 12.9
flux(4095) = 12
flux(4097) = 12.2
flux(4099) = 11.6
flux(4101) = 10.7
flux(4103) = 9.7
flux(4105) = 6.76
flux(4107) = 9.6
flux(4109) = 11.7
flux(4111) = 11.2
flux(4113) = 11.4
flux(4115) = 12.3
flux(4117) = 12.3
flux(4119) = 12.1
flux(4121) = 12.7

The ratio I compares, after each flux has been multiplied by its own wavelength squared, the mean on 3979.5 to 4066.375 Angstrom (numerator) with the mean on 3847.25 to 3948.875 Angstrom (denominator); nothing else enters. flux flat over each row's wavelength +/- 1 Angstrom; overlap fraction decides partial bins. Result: 1.3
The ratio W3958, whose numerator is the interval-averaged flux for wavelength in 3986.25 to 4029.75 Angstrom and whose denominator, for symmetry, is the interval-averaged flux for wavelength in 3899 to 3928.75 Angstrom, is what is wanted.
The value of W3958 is 1.1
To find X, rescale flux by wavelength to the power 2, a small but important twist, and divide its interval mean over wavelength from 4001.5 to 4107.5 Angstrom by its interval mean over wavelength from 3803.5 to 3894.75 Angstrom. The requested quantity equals 1.3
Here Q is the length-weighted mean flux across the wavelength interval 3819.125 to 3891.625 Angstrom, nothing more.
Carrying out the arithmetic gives 10.6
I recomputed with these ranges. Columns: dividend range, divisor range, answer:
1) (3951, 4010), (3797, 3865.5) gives 1.08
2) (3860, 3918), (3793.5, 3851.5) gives 1.12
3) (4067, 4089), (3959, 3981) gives 1.58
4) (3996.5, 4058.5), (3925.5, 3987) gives 1.46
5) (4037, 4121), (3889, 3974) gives 1.39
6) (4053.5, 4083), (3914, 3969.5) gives 1.39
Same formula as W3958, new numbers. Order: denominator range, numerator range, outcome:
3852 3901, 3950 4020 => 0.97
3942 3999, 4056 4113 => 1.17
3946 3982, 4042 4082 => 1.33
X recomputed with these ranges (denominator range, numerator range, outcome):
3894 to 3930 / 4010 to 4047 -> 1.20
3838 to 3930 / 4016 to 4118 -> 1.21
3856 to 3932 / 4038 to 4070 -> 1.22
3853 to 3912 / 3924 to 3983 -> 0.81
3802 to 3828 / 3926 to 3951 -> 0.76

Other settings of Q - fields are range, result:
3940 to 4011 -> 10.2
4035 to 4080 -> 12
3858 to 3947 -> 9.95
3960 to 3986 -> 8.49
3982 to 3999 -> 11.7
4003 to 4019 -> 12.2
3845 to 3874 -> 11.8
